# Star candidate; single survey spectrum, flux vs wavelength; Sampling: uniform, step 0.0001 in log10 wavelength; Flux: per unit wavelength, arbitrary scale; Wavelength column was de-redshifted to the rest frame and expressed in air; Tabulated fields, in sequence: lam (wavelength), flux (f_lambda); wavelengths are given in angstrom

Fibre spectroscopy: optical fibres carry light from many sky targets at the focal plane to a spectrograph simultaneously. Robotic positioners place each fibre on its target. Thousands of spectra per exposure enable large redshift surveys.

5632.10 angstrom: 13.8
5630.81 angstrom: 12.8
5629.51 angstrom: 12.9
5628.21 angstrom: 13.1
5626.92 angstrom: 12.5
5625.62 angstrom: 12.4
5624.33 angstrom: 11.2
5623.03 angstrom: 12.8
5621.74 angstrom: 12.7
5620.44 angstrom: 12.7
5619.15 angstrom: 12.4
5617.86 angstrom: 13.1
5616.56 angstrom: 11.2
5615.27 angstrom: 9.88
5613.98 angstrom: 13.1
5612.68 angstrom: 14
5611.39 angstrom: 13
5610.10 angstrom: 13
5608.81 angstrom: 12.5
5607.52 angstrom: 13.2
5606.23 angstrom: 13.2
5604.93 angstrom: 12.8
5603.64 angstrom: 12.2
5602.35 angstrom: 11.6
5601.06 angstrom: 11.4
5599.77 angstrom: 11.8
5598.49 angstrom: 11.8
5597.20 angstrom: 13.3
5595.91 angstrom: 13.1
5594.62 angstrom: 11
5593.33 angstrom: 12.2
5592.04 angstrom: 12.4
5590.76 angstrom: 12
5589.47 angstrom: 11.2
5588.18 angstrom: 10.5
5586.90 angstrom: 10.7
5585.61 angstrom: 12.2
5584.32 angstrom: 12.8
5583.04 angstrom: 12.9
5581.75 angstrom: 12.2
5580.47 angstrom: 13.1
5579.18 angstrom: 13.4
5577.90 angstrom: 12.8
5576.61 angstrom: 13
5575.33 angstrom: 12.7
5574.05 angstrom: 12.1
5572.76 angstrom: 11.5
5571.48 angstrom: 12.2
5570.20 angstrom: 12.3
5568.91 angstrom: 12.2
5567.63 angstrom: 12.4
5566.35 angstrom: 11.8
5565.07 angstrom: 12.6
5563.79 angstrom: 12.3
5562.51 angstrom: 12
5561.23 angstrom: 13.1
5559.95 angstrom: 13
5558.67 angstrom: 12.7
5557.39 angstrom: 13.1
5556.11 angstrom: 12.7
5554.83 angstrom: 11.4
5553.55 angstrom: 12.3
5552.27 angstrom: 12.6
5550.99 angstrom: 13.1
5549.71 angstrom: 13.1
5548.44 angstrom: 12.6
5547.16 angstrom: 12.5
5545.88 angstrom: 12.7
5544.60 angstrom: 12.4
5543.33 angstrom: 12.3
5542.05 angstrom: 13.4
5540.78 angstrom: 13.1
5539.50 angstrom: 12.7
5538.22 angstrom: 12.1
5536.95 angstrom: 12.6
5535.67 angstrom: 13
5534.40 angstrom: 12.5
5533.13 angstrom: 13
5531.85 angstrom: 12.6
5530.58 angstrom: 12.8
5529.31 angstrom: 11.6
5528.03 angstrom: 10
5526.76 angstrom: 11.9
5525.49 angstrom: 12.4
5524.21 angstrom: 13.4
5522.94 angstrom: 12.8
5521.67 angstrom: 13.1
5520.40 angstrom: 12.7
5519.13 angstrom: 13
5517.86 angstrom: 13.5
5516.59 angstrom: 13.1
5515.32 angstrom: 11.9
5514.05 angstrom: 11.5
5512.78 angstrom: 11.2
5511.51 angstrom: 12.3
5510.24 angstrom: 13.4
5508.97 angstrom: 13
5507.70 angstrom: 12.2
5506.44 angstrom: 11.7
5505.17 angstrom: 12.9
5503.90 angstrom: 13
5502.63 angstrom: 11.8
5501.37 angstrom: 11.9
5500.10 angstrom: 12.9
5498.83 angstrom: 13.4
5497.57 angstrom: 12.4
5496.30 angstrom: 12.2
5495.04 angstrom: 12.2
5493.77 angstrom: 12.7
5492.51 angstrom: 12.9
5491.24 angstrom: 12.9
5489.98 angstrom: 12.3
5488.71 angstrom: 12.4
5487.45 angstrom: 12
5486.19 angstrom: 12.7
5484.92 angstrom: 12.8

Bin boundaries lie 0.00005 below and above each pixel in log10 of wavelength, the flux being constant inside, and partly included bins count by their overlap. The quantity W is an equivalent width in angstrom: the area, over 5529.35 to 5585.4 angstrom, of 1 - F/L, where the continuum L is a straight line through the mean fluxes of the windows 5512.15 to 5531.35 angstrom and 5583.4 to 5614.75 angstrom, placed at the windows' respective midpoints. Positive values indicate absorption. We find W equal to -1.2 angstrom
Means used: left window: 12.3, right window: 12.3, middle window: 12.6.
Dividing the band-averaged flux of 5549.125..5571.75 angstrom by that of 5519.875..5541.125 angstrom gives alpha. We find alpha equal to 1.00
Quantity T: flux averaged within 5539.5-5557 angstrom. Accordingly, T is 12.6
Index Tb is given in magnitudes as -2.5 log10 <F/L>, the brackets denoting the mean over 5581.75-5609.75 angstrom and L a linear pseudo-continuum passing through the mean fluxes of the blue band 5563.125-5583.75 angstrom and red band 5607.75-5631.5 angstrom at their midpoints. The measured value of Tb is 0.032 mag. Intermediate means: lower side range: 12.5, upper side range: 12.5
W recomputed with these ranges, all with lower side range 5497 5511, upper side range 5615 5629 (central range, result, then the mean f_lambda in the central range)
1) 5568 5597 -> 0.34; 12.2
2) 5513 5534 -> 0.19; 12.4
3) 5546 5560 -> -0.20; 12.6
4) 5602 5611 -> -0.29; 12.7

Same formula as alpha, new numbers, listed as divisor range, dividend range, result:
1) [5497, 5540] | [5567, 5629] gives 0.99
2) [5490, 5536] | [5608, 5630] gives 1.00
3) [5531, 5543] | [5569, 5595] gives 0.95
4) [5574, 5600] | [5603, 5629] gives 1.02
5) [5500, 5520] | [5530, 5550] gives 1.02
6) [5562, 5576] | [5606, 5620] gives 1.03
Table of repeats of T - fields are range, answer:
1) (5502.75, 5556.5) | 12.5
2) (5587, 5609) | 12.1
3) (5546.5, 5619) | 12.4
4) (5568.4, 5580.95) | 12.5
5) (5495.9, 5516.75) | 12.4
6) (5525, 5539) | 12.2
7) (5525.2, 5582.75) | 12.5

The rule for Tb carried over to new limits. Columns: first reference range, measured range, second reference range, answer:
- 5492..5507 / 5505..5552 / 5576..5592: -0.011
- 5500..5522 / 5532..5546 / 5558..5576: -0.024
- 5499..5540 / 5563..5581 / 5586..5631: -0.009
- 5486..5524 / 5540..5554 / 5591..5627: -0.023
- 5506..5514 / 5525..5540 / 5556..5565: 0.017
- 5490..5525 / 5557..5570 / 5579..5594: -0.023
